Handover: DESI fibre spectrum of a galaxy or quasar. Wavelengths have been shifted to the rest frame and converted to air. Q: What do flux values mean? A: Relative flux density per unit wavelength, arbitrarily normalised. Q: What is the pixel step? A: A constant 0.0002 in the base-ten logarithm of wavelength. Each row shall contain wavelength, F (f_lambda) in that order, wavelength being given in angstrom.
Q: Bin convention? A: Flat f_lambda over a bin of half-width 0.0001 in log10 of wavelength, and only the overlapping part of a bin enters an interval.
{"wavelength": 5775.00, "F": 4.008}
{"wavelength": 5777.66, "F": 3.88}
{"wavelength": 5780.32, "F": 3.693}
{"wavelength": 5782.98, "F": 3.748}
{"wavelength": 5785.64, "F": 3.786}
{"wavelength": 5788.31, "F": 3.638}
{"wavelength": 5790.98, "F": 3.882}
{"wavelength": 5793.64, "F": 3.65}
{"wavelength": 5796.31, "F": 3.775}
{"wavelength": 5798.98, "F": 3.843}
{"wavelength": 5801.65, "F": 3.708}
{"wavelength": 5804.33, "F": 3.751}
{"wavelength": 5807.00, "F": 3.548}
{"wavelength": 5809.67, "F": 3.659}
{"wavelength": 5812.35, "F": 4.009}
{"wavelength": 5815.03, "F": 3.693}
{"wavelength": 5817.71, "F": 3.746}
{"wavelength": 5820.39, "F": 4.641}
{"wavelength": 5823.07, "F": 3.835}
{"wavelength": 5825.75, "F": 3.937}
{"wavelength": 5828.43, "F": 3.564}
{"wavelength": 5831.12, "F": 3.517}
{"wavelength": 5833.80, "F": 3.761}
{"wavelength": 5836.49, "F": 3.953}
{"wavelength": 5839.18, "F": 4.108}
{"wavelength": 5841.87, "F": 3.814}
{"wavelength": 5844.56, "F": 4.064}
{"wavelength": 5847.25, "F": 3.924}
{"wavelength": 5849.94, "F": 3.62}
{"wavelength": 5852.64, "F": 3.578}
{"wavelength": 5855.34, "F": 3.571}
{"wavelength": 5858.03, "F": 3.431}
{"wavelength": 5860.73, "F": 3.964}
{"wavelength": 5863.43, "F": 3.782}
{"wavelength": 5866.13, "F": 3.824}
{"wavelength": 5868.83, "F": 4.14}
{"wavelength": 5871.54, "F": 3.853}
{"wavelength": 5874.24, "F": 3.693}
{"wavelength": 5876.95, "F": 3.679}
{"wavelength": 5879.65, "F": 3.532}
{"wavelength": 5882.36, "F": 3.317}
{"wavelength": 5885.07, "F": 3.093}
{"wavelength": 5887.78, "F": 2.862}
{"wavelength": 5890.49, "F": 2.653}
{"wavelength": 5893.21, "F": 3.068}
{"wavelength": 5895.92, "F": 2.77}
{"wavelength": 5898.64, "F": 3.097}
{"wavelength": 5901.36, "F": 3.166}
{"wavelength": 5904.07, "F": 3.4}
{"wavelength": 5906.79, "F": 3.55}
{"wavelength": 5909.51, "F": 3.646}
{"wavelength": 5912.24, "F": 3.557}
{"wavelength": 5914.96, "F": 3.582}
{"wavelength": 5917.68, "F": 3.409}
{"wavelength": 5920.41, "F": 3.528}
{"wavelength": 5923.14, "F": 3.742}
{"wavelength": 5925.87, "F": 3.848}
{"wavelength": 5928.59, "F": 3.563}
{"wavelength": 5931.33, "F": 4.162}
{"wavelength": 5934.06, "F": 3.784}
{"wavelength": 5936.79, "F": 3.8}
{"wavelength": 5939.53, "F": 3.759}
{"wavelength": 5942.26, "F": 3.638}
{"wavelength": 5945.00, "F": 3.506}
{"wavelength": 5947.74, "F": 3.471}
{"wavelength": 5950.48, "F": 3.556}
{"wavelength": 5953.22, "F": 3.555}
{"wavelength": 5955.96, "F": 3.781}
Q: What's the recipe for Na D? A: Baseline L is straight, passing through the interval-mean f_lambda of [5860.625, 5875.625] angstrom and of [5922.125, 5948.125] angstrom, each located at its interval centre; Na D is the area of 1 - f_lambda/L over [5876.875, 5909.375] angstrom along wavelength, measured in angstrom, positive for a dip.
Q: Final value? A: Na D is 5.4 angstrom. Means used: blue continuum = 3.87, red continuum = 3.74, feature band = 3.18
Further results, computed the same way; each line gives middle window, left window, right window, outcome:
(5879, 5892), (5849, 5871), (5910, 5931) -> 2.2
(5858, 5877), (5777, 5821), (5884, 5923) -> -2.1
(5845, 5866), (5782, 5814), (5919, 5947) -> 0.1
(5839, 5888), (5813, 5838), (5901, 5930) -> 0.6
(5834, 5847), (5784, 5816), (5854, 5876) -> -0.7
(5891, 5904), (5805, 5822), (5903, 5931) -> 2.2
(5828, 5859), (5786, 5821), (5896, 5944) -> -0.3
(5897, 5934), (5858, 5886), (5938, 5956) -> 0.7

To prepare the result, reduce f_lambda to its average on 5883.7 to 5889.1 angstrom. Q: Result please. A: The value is 2.98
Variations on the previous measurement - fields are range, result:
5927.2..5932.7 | 3.86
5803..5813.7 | 3.74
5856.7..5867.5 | 3.75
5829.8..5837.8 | 3.74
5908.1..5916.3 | 3.59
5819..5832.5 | 3.9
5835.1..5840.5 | 4.02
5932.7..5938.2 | 3.79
